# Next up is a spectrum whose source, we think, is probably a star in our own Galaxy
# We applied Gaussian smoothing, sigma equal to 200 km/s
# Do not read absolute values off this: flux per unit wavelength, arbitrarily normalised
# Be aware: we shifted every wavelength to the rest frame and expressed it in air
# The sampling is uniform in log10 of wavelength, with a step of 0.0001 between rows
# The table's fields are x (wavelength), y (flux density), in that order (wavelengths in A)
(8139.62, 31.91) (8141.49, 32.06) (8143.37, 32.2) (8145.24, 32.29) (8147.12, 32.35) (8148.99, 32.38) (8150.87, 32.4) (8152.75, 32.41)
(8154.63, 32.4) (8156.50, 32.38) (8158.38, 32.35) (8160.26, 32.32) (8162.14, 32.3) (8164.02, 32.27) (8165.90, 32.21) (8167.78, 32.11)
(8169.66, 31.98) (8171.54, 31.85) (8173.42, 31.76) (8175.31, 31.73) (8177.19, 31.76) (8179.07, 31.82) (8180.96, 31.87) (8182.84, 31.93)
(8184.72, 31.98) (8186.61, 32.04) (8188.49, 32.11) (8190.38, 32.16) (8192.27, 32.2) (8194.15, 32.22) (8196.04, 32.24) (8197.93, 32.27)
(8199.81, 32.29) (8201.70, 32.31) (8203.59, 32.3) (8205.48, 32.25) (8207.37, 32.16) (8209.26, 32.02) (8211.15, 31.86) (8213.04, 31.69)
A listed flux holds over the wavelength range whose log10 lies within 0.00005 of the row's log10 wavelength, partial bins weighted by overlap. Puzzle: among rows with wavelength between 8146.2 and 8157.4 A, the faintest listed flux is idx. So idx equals 32.35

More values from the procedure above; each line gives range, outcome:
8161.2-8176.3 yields 31.73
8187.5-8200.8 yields 32.11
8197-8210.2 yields 32.02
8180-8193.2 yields 31.87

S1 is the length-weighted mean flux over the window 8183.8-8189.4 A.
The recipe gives 32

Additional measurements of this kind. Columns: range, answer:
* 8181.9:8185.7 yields 32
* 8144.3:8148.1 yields 32.4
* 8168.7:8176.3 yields 31.8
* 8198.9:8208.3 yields 32.2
